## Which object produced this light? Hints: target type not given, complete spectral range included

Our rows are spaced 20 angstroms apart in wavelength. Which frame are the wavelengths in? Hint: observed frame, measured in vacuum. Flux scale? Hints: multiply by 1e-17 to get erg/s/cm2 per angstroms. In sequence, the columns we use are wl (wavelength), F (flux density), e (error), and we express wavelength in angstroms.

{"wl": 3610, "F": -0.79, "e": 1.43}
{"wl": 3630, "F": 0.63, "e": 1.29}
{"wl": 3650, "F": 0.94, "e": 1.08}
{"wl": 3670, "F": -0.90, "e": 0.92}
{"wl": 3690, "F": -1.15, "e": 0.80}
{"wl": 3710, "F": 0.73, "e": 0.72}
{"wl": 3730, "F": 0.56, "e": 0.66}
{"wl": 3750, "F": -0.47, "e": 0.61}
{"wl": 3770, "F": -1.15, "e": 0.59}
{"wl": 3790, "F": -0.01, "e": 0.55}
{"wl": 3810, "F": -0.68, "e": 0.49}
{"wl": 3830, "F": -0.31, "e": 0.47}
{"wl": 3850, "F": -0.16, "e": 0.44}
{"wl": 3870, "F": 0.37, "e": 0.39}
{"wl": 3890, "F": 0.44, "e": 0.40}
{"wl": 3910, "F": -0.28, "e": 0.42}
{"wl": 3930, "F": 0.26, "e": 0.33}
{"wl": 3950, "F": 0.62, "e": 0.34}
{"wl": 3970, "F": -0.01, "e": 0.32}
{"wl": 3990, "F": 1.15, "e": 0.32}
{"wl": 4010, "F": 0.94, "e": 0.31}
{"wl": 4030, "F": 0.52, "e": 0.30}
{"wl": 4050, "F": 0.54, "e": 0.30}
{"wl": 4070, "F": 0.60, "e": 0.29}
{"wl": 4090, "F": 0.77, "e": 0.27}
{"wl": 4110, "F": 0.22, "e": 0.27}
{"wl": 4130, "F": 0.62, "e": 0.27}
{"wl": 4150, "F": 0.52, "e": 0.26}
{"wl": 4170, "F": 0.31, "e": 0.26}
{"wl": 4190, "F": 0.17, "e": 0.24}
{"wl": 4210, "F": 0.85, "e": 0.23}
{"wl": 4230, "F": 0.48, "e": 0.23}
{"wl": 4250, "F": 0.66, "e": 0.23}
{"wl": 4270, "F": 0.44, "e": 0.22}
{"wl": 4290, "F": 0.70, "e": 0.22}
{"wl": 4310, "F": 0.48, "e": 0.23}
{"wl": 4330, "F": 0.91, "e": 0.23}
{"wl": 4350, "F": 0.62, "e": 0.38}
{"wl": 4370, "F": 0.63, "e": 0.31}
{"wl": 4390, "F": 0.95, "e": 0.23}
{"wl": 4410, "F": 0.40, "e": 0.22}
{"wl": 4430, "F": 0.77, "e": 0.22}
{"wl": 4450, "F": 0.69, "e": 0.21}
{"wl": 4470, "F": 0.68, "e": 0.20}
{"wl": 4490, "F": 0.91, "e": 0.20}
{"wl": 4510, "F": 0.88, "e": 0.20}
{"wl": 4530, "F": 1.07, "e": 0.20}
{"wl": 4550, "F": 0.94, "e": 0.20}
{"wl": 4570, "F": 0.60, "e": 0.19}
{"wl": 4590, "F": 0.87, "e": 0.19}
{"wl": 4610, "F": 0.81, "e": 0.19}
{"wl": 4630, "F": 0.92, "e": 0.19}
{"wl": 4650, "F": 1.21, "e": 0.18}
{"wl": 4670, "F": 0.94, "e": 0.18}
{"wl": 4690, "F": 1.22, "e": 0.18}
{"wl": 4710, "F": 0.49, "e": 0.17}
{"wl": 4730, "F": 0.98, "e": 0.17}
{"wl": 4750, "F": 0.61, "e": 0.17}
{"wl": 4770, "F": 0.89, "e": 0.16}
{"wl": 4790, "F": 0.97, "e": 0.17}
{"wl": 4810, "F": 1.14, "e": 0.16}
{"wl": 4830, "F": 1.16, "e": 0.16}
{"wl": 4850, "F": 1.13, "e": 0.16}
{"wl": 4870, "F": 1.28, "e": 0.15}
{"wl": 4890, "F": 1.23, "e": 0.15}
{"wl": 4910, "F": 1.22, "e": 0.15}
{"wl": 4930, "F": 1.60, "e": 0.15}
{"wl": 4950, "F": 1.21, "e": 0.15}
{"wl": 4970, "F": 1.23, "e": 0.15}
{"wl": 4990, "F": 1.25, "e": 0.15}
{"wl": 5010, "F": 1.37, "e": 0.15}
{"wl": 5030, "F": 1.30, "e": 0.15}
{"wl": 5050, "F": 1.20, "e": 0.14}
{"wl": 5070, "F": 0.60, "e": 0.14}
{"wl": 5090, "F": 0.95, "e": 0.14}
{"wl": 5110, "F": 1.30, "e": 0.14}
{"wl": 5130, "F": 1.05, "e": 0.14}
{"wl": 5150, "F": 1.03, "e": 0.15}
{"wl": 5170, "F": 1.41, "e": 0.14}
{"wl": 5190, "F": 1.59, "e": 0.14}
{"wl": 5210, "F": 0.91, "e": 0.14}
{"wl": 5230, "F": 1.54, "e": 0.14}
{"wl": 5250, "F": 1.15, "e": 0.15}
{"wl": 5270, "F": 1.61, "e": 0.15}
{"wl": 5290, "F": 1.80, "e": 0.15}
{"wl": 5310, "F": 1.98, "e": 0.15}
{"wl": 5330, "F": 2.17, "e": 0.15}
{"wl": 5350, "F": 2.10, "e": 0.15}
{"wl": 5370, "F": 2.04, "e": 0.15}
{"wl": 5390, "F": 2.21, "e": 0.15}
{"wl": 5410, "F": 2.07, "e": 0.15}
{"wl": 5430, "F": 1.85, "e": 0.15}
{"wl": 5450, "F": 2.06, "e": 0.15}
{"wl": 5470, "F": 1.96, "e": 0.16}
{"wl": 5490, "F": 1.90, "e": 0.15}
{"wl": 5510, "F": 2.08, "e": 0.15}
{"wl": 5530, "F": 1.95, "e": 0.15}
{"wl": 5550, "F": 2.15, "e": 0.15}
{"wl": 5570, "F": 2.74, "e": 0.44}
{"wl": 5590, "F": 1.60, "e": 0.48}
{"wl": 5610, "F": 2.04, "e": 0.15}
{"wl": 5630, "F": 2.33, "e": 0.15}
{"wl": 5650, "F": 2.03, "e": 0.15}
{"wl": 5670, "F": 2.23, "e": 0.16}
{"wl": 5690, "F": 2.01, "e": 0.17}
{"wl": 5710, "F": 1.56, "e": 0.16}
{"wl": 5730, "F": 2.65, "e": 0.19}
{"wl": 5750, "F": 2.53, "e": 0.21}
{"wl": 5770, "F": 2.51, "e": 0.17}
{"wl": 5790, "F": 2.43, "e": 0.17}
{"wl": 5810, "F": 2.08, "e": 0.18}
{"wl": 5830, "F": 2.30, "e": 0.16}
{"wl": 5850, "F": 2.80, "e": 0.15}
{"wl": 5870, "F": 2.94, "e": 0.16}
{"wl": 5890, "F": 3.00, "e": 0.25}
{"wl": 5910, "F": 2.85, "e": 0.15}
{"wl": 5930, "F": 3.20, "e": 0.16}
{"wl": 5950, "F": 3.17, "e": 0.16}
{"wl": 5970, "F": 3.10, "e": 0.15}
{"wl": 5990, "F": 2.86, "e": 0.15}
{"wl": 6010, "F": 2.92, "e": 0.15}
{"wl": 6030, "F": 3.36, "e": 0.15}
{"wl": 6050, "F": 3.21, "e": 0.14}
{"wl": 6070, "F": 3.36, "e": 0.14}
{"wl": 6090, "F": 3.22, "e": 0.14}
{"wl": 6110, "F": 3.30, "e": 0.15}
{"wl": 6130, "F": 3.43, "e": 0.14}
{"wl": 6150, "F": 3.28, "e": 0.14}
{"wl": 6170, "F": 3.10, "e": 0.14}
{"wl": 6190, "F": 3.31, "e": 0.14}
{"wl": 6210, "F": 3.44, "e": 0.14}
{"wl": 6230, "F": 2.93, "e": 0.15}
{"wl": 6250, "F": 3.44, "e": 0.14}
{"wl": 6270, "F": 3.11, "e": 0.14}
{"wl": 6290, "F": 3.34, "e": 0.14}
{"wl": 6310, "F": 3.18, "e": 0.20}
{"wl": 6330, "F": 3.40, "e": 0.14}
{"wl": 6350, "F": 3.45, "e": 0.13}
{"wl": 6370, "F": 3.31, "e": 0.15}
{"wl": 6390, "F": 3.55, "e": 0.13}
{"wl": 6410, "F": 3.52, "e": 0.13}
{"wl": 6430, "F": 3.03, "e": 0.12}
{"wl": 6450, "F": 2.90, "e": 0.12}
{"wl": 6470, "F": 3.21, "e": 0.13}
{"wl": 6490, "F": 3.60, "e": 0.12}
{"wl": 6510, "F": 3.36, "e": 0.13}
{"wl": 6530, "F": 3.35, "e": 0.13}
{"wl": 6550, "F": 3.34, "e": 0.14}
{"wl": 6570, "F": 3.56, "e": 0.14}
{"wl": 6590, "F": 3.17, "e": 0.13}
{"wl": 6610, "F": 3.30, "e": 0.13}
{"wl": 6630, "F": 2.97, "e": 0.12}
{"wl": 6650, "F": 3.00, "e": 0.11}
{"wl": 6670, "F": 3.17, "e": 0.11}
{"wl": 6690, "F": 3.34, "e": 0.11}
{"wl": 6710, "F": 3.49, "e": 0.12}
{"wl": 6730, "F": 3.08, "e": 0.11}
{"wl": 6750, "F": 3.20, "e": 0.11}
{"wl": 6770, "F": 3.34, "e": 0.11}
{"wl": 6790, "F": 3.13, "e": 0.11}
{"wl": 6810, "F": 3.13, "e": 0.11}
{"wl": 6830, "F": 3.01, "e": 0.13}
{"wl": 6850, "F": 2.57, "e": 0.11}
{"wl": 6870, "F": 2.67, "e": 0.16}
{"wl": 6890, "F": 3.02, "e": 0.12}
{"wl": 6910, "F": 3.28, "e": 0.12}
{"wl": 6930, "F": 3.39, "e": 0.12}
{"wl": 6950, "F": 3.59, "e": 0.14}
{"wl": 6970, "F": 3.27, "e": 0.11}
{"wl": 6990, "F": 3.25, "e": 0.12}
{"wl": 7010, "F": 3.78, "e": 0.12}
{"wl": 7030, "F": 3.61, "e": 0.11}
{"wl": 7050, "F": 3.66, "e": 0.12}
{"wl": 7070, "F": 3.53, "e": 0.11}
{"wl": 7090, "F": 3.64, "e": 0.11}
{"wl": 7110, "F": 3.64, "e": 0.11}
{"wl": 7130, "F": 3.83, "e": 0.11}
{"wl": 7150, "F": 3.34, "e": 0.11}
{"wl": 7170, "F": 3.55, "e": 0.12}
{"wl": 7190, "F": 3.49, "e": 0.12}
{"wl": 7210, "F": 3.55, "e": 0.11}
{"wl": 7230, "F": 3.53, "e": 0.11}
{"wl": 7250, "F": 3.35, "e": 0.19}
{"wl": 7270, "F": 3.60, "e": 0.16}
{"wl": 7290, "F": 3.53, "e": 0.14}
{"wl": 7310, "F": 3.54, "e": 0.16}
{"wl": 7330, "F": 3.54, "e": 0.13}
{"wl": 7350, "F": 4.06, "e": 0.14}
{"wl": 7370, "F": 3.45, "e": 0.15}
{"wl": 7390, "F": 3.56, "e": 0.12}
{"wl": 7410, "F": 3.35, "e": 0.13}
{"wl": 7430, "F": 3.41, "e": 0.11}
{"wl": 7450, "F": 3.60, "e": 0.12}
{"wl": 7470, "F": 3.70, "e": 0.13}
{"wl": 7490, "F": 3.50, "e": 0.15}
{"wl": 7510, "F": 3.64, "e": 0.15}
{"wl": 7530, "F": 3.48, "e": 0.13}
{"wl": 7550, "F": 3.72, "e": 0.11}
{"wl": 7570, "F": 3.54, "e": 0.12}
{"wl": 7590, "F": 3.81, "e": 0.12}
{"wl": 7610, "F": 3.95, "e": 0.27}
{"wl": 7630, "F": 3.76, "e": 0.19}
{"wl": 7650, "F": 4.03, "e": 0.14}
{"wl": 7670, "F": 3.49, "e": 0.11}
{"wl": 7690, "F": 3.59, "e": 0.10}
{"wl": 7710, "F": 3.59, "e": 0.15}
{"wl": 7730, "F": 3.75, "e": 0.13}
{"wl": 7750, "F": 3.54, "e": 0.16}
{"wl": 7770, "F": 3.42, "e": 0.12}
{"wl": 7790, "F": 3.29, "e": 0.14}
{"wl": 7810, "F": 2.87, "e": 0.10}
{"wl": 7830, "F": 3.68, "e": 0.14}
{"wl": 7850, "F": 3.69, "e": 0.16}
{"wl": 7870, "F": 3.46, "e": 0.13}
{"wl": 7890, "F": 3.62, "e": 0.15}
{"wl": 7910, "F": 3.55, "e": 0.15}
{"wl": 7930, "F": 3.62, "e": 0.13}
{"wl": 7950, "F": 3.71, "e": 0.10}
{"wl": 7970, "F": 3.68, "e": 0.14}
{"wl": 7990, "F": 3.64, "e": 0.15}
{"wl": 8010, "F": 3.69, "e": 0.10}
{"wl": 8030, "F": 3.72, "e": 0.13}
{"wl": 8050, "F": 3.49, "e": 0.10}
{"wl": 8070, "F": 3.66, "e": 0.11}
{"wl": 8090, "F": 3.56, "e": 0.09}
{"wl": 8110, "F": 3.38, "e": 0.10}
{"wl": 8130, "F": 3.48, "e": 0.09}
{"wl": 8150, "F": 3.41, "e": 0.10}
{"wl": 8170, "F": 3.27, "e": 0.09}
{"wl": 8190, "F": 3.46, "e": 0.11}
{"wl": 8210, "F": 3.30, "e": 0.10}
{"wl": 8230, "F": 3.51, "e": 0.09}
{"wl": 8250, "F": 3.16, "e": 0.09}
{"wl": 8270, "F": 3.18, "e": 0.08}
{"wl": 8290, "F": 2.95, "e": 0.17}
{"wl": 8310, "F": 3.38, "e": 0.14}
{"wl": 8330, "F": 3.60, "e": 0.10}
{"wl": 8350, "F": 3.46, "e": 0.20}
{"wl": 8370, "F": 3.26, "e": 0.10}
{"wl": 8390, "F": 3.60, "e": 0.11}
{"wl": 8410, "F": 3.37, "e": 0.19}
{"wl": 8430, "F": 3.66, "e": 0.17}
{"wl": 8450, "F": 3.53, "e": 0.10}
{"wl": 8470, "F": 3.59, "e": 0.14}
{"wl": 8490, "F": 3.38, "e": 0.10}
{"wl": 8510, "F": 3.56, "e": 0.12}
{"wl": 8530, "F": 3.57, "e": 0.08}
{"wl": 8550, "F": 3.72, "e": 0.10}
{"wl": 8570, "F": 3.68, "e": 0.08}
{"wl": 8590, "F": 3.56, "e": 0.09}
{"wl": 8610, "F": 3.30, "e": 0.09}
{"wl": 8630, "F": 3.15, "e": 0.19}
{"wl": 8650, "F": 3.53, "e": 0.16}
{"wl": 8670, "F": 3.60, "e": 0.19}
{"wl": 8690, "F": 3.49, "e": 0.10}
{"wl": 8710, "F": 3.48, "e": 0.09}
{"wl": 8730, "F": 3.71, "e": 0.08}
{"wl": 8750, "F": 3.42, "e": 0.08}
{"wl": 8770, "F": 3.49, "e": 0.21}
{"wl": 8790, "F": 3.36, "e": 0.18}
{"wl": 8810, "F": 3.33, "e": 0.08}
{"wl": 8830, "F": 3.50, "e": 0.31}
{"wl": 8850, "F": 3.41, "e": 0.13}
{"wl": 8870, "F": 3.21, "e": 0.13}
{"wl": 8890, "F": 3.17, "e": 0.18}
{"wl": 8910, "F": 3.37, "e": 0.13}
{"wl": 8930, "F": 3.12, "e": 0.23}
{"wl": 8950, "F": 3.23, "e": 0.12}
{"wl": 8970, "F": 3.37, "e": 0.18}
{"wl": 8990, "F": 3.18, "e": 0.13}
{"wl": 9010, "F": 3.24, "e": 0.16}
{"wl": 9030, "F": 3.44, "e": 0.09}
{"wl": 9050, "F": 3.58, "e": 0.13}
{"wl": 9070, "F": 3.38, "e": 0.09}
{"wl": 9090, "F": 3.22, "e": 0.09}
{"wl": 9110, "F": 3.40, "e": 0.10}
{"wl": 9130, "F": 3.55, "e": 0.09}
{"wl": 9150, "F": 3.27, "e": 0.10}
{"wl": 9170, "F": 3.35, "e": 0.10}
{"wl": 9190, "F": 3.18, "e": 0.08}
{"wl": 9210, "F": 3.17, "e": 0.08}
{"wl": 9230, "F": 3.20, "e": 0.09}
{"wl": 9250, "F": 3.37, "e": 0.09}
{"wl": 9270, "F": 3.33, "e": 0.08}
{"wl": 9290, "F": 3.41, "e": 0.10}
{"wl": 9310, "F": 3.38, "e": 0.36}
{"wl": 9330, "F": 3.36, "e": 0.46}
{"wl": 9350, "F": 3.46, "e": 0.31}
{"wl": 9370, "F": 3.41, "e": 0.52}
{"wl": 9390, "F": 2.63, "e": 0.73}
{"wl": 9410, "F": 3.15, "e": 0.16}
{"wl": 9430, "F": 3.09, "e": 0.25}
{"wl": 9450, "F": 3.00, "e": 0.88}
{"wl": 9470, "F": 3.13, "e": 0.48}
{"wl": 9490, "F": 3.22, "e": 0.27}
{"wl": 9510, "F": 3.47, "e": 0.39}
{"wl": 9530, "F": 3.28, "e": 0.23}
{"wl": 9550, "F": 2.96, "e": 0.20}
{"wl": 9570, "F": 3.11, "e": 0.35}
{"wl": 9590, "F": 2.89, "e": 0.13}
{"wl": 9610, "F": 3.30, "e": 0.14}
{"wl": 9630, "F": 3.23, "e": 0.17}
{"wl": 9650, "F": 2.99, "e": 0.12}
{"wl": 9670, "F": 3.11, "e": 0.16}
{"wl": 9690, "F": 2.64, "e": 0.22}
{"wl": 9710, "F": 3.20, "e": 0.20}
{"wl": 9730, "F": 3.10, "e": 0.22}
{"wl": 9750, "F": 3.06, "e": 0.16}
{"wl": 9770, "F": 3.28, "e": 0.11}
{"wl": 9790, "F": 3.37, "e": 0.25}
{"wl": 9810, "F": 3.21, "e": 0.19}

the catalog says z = 0.32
